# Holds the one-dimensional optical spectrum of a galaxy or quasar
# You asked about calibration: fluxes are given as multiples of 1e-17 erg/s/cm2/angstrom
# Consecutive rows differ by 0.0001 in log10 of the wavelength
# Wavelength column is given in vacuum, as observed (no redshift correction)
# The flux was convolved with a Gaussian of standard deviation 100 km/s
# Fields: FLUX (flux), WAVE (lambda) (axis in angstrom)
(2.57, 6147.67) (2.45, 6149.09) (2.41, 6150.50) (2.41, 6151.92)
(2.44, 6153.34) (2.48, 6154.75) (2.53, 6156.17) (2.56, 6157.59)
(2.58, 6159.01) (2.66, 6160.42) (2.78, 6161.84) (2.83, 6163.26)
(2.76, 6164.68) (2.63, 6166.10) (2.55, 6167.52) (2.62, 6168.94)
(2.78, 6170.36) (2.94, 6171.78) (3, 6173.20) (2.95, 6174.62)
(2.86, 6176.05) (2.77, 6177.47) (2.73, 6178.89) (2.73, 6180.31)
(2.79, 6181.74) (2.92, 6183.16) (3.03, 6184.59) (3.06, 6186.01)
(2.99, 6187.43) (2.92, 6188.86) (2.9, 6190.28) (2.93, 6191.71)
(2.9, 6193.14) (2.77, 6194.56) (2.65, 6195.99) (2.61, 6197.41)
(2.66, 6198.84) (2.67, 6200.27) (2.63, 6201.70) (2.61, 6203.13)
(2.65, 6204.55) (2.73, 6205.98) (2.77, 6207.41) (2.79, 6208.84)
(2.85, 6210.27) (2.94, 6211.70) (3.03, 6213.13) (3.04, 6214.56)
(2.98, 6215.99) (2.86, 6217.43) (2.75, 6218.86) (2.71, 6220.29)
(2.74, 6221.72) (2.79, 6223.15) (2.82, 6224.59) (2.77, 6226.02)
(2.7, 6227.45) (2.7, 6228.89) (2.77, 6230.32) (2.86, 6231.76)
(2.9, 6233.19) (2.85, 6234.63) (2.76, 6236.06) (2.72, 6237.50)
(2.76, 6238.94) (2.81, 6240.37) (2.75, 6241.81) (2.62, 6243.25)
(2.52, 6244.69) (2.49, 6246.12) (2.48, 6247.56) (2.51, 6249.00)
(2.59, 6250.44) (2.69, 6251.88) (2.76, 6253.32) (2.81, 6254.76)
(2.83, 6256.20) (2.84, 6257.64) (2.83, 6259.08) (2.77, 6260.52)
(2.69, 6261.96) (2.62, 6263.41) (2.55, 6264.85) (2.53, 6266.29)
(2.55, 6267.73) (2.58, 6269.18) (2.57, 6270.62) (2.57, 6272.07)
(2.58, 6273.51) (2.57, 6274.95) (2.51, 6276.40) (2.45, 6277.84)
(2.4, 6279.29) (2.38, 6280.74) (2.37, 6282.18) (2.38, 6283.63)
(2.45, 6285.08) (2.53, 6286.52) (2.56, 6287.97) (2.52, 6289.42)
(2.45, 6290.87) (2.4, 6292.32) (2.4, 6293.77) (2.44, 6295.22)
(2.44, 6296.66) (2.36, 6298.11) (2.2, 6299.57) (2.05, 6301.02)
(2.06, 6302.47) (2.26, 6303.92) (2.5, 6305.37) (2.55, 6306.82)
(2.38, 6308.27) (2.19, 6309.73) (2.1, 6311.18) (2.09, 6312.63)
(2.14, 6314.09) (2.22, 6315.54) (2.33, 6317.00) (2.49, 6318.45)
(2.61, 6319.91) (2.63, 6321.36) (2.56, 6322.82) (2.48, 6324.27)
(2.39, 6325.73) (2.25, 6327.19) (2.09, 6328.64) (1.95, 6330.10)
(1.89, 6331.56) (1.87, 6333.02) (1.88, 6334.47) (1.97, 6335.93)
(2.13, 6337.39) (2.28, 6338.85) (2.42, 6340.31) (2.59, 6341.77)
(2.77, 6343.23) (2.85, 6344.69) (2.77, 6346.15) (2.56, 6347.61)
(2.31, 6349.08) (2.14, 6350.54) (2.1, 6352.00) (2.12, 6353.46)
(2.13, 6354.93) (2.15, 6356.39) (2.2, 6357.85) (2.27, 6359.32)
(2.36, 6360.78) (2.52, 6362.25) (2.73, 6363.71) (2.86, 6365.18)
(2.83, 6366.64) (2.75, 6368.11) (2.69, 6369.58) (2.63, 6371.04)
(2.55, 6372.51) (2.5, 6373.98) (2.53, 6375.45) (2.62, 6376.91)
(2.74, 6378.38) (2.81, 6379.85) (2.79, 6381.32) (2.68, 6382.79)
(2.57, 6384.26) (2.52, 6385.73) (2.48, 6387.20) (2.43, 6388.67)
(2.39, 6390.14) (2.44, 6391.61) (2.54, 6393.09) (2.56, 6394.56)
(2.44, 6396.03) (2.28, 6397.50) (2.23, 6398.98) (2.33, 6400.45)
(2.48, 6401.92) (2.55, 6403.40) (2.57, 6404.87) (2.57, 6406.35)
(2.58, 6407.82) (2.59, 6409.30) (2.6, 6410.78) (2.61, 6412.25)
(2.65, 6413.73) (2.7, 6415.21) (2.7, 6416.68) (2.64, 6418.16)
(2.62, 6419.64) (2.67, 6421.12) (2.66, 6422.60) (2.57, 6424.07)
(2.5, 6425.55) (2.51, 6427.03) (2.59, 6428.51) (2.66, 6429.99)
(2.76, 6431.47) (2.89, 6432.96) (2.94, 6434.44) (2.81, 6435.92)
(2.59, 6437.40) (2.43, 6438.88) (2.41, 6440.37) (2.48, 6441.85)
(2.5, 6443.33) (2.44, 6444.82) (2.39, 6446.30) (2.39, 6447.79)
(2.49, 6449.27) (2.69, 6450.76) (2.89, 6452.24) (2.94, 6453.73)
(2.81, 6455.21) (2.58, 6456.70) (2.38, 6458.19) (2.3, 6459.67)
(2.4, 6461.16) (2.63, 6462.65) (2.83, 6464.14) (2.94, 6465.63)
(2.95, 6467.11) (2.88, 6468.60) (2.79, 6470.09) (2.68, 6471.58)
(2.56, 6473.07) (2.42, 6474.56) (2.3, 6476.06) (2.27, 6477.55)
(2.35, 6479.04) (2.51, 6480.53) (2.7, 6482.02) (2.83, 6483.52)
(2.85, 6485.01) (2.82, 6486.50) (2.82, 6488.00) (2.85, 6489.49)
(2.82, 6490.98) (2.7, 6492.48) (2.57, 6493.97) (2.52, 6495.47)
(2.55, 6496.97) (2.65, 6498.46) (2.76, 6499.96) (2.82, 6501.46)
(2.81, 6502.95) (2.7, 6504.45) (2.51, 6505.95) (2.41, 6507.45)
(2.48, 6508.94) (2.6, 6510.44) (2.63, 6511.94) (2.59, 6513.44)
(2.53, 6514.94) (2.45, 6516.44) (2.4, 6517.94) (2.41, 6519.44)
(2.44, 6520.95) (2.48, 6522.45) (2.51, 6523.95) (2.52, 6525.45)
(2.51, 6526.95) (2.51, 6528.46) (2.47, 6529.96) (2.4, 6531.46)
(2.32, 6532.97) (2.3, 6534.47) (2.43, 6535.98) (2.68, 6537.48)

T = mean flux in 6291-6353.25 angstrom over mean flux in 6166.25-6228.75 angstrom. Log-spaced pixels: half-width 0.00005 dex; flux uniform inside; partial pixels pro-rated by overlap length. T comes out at 0.82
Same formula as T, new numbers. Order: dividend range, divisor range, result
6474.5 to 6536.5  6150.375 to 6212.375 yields 0.93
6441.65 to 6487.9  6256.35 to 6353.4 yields 1.09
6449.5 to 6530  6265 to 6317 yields 1.09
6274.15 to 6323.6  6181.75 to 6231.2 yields 0.85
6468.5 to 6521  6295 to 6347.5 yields 1.13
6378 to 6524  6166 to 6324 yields 0.98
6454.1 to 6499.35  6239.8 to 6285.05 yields 1.02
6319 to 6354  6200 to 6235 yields 0.83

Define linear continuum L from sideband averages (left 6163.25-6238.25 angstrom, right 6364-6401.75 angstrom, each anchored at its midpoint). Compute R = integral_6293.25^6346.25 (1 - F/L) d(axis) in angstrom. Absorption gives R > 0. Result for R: 6.9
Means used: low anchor 2.8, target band 2.31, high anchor 2.57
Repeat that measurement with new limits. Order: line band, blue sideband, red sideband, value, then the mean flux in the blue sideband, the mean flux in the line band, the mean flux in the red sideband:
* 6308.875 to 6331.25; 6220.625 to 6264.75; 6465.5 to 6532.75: 3.3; 2.72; 2.29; 2.6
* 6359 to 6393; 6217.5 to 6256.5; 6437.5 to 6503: 0.9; 2.72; 2.6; 2.63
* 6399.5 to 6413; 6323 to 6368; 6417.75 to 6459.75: -0.1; 2.34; 2.54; 2.61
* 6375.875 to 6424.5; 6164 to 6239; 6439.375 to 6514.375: 2.0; 2.8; 2.56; 2.62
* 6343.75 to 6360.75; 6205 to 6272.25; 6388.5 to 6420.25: 1.7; 2.74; 2.33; 2.52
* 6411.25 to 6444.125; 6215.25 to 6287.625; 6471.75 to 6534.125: -0.4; 2.66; 2.63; 2.57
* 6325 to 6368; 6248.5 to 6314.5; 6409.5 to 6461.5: 3.5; 2.48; 2.33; 2.61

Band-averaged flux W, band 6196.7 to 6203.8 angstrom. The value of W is 2.63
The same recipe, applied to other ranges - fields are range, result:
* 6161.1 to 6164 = 2.8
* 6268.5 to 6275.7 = 2.57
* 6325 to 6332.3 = 2.11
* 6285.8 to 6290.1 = 2.54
